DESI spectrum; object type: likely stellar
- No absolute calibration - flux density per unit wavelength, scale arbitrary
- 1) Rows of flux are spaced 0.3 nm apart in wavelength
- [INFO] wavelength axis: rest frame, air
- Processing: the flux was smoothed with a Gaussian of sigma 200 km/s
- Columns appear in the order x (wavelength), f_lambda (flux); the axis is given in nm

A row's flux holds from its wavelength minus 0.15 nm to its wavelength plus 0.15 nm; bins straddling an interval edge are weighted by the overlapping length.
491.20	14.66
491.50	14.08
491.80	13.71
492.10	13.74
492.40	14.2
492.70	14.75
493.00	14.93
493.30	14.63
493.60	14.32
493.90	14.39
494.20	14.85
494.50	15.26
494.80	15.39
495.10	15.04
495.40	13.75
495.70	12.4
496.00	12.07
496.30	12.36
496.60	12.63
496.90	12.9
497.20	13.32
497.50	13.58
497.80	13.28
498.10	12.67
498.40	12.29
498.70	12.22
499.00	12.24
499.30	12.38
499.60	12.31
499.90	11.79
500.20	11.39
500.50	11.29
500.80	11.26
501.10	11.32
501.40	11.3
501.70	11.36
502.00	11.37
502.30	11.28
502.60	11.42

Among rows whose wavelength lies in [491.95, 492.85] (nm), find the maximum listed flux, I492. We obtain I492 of 14.75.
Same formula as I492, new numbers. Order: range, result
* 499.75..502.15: 11.79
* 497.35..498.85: 13.58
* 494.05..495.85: 15.39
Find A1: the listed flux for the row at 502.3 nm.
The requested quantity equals 11.28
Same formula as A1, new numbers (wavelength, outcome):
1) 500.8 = 11.26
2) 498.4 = 12.29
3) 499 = 12.24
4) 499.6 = 12.31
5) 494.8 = 15.39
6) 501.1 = 11.32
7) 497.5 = 13.58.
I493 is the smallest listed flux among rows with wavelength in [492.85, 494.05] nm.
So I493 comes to 14.32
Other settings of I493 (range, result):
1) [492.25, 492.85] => 14.2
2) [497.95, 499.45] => 12.22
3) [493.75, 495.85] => 12.4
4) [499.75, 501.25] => 11.26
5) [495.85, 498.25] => 12.07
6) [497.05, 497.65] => 13.32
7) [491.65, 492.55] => 13.71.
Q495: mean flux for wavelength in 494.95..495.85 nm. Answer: 13.7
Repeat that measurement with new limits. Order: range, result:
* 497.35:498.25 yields 13.2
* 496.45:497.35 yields 13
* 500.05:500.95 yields 11.3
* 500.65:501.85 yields 11.3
